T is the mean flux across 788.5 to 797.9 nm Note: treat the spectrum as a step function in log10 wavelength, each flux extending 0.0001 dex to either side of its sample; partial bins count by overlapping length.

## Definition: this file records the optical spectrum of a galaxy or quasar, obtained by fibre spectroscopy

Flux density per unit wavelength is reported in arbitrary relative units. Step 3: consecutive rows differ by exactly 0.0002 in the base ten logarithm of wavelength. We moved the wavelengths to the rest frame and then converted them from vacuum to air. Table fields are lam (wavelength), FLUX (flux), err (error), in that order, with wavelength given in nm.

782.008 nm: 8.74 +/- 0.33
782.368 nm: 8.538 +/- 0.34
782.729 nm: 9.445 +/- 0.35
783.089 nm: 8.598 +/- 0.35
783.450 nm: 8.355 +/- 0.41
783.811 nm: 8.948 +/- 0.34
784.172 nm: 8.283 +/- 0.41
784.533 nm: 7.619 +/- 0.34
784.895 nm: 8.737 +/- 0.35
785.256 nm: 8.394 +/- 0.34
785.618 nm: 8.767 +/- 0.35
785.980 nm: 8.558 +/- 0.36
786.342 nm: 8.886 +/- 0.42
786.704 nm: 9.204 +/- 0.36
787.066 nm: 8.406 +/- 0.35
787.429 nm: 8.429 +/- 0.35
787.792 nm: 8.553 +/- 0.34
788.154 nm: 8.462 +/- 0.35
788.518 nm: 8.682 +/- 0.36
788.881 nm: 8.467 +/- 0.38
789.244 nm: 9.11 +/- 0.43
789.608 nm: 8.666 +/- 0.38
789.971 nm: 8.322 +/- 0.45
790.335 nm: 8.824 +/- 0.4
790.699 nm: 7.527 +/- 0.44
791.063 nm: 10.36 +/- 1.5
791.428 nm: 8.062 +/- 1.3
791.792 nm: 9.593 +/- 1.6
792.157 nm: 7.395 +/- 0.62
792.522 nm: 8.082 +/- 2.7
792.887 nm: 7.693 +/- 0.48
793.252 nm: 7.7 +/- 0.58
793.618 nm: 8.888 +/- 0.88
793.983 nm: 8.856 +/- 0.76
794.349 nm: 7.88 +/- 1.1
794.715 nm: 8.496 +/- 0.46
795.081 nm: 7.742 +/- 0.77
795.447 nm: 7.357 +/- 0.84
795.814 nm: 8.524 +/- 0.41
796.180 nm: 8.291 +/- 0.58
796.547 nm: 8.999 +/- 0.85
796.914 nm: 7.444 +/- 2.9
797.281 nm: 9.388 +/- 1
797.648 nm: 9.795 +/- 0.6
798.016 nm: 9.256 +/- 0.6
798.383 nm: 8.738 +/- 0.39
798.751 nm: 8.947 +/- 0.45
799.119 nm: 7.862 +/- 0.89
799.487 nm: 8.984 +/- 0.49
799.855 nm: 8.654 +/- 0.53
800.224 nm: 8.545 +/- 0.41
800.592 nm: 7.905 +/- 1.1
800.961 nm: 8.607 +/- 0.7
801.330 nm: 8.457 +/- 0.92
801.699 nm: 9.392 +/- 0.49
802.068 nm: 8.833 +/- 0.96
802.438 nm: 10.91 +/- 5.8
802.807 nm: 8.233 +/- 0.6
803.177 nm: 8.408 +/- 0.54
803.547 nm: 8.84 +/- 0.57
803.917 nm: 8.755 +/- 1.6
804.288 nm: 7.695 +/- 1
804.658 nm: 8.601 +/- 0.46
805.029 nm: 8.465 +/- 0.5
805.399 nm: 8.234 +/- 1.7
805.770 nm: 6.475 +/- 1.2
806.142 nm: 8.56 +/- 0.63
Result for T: 8.47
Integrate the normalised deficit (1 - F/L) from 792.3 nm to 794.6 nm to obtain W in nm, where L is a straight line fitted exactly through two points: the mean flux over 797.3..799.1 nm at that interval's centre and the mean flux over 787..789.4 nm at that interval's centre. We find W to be 0.17 nm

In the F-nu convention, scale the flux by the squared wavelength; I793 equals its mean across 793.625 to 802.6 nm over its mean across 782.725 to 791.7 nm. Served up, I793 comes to 1.0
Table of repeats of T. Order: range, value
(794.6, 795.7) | 7.87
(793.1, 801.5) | 8.49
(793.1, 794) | 8.44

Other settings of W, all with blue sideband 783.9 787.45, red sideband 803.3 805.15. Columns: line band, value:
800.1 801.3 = 0.02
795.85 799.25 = -0.10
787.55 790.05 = -0.03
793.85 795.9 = 0.10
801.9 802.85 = -0.11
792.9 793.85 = 0.03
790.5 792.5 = -0.01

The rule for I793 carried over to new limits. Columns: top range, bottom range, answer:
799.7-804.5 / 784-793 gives 1.06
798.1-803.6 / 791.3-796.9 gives 1.08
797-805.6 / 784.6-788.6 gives 1.05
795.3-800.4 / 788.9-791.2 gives 1.01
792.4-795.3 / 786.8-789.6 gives 0.96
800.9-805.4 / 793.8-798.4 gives 1.05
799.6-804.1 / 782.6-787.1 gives 1.06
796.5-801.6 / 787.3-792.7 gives 1.04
